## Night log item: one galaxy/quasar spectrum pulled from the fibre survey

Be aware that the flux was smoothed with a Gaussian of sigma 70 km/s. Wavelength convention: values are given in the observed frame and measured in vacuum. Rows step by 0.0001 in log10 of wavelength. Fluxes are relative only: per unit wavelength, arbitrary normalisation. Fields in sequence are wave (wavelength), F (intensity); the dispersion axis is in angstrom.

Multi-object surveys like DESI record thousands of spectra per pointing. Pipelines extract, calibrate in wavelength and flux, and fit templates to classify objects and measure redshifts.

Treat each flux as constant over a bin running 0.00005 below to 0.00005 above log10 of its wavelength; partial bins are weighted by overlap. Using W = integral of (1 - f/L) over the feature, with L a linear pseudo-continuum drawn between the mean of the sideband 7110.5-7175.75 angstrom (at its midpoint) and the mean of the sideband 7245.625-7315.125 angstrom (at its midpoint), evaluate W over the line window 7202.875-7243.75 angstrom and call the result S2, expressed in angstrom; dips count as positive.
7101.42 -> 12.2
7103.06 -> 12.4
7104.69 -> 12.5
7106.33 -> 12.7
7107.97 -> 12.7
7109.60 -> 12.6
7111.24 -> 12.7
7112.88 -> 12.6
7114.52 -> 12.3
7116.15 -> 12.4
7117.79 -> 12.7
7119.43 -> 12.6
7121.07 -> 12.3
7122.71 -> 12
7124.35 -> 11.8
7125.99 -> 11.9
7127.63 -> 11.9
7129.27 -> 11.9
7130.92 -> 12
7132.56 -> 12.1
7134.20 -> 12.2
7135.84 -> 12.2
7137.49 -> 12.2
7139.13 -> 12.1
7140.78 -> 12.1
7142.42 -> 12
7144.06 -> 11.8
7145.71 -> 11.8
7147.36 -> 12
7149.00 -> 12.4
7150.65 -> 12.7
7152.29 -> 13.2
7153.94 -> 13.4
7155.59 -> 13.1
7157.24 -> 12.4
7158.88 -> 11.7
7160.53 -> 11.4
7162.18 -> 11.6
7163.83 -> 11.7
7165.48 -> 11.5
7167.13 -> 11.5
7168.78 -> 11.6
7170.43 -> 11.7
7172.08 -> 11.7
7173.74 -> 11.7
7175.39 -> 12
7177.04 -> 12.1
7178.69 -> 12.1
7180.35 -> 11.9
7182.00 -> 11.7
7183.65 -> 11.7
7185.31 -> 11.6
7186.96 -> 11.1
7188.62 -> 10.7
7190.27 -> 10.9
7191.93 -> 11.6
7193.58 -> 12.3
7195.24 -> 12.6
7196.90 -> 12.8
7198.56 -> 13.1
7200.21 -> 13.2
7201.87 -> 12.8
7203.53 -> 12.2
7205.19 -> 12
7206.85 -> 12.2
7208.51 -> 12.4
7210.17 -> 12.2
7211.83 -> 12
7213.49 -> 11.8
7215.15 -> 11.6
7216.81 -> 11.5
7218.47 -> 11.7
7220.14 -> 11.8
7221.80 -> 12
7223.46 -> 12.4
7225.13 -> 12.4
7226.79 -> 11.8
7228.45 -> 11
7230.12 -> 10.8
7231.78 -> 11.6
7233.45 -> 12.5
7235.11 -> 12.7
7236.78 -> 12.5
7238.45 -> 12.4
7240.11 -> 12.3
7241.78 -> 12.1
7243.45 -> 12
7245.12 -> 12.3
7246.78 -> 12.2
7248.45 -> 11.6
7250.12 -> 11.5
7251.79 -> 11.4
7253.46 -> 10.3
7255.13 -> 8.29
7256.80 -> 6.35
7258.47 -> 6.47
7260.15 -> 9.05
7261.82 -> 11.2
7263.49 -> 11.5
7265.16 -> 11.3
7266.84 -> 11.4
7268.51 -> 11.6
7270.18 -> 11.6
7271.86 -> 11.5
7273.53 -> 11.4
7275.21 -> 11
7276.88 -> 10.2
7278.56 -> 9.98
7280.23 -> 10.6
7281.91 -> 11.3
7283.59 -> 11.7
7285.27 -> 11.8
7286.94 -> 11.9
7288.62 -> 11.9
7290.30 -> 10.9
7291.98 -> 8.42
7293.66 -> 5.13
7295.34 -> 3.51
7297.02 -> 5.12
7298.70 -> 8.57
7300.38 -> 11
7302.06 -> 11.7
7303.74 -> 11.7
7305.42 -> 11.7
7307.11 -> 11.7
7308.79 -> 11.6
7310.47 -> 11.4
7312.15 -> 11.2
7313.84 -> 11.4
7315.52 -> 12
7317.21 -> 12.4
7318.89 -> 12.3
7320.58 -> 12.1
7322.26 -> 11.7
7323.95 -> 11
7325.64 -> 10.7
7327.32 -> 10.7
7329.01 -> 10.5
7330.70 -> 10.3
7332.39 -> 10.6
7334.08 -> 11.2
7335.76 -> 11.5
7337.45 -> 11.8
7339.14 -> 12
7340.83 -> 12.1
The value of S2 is -3.3 angstrom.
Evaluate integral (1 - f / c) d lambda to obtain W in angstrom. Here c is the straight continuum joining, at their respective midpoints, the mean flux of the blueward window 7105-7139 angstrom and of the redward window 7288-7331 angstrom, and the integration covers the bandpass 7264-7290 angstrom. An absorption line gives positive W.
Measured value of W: -1.3 angstrom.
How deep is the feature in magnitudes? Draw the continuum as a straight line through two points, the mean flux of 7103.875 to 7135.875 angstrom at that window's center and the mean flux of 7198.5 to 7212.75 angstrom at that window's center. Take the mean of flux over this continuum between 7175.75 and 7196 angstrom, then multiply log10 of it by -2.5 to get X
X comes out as 0.06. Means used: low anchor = 12.3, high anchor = 12.4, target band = 11.7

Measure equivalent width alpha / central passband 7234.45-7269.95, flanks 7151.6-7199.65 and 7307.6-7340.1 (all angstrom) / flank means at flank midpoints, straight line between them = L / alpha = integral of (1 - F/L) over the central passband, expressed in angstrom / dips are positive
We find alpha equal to 2.1 angstrom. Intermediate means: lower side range 11.9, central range 11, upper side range 11.4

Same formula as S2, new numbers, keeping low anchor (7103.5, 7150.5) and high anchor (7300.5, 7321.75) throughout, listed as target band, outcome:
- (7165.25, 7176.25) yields 0.40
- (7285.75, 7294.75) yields 1.71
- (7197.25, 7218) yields -0.40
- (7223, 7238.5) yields -0.03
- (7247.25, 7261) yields 2.83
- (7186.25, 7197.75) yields 0.32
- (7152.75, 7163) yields -0.12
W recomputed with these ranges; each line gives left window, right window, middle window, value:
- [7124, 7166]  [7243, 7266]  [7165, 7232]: -3.8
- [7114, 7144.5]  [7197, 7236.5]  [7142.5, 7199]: 0.7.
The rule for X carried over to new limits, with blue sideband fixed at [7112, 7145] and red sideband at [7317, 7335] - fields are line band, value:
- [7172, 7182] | 0.001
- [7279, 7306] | 0.161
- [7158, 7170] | 0.036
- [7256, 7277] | 0.111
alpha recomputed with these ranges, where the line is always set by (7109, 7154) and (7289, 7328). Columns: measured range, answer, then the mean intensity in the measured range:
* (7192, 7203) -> -1.1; 12.7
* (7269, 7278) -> -0.3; 11.1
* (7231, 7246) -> -1.6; 12.3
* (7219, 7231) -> -0.5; 11.7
